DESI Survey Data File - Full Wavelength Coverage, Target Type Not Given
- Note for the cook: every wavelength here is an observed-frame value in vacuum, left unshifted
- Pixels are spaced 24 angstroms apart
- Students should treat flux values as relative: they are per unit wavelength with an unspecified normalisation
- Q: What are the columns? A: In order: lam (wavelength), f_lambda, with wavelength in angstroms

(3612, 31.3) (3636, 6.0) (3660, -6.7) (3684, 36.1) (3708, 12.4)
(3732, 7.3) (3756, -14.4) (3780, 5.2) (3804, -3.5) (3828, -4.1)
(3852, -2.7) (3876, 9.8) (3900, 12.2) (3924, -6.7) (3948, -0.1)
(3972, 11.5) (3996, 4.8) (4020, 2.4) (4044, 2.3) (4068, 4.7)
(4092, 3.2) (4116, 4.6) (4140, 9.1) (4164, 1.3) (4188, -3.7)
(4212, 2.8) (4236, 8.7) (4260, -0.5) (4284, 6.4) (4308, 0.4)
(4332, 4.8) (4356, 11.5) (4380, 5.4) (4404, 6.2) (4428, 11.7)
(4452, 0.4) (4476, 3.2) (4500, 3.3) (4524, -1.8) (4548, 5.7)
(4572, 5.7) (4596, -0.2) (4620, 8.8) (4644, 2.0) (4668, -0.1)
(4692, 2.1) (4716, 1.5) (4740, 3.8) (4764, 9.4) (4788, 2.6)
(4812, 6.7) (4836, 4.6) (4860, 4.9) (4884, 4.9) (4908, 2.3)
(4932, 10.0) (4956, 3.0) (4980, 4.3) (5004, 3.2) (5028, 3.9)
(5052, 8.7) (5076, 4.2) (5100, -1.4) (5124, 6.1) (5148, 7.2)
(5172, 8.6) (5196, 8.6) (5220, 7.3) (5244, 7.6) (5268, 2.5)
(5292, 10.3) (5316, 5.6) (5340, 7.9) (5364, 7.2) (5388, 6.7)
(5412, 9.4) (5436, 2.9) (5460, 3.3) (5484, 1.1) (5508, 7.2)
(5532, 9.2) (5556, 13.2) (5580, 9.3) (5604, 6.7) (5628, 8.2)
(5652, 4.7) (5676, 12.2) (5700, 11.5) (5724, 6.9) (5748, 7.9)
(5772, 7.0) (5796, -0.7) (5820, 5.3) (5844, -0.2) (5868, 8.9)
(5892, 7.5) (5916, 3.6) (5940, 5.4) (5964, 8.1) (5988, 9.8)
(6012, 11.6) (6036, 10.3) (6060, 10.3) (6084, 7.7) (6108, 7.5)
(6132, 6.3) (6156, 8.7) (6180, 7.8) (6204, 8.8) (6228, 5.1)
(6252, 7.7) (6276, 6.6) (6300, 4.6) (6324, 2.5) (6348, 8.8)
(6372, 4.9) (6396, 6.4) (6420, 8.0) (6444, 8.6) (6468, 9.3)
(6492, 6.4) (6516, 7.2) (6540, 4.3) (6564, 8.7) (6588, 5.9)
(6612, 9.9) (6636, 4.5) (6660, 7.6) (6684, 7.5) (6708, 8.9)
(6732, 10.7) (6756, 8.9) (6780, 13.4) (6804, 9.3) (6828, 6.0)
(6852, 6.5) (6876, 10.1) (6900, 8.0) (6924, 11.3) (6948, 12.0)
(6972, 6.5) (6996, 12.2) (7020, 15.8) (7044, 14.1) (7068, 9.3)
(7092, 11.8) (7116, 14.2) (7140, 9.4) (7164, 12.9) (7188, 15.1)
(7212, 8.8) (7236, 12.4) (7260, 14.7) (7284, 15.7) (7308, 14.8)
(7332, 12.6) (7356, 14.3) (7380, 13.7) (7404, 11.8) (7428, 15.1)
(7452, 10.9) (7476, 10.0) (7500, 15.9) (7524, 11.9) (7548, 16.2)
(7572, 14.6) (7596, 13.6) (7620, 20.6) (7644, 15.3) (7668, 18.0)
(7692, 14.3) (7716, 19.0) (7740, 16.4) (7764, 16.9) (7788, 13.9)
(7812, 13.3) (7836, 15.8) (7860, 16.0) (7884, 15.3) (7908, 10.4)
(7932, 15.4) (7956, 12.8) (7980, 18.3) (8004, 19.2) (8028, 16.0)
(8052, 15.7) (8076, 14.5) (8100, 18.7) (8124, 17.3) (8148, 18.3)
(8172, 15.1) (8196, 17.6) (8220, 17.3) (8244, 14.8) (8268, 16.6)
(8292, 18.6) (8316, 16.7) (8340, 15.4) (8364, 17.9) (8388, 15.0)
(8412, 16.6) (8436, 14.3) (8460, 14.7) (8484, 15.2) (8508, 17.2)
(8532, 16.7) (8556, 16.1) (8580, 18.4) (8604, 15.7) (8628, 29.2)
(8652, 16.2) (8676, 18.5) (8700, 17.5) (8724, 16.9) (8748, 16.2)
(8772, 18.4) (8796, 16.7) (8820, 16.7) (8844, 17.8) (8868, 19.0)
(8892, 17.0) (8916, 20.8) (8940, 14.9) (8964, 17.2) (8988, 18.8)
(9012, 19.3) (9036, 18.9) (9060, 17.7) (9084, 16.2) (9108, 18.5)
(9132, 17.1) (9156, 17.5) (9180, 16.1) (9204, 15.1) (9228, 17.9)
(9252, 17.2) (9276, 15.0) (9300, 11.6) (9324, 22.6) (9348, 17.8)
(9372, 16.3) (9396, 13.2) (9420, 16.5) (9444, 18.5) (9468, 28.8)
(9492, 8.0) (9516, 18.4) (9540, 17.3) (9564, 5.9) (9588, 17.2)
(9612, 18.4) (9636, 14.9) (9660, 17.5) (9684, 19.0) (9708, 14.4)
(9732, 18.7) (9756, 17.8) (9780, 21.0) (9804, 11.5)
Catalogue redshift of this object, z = 0.82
